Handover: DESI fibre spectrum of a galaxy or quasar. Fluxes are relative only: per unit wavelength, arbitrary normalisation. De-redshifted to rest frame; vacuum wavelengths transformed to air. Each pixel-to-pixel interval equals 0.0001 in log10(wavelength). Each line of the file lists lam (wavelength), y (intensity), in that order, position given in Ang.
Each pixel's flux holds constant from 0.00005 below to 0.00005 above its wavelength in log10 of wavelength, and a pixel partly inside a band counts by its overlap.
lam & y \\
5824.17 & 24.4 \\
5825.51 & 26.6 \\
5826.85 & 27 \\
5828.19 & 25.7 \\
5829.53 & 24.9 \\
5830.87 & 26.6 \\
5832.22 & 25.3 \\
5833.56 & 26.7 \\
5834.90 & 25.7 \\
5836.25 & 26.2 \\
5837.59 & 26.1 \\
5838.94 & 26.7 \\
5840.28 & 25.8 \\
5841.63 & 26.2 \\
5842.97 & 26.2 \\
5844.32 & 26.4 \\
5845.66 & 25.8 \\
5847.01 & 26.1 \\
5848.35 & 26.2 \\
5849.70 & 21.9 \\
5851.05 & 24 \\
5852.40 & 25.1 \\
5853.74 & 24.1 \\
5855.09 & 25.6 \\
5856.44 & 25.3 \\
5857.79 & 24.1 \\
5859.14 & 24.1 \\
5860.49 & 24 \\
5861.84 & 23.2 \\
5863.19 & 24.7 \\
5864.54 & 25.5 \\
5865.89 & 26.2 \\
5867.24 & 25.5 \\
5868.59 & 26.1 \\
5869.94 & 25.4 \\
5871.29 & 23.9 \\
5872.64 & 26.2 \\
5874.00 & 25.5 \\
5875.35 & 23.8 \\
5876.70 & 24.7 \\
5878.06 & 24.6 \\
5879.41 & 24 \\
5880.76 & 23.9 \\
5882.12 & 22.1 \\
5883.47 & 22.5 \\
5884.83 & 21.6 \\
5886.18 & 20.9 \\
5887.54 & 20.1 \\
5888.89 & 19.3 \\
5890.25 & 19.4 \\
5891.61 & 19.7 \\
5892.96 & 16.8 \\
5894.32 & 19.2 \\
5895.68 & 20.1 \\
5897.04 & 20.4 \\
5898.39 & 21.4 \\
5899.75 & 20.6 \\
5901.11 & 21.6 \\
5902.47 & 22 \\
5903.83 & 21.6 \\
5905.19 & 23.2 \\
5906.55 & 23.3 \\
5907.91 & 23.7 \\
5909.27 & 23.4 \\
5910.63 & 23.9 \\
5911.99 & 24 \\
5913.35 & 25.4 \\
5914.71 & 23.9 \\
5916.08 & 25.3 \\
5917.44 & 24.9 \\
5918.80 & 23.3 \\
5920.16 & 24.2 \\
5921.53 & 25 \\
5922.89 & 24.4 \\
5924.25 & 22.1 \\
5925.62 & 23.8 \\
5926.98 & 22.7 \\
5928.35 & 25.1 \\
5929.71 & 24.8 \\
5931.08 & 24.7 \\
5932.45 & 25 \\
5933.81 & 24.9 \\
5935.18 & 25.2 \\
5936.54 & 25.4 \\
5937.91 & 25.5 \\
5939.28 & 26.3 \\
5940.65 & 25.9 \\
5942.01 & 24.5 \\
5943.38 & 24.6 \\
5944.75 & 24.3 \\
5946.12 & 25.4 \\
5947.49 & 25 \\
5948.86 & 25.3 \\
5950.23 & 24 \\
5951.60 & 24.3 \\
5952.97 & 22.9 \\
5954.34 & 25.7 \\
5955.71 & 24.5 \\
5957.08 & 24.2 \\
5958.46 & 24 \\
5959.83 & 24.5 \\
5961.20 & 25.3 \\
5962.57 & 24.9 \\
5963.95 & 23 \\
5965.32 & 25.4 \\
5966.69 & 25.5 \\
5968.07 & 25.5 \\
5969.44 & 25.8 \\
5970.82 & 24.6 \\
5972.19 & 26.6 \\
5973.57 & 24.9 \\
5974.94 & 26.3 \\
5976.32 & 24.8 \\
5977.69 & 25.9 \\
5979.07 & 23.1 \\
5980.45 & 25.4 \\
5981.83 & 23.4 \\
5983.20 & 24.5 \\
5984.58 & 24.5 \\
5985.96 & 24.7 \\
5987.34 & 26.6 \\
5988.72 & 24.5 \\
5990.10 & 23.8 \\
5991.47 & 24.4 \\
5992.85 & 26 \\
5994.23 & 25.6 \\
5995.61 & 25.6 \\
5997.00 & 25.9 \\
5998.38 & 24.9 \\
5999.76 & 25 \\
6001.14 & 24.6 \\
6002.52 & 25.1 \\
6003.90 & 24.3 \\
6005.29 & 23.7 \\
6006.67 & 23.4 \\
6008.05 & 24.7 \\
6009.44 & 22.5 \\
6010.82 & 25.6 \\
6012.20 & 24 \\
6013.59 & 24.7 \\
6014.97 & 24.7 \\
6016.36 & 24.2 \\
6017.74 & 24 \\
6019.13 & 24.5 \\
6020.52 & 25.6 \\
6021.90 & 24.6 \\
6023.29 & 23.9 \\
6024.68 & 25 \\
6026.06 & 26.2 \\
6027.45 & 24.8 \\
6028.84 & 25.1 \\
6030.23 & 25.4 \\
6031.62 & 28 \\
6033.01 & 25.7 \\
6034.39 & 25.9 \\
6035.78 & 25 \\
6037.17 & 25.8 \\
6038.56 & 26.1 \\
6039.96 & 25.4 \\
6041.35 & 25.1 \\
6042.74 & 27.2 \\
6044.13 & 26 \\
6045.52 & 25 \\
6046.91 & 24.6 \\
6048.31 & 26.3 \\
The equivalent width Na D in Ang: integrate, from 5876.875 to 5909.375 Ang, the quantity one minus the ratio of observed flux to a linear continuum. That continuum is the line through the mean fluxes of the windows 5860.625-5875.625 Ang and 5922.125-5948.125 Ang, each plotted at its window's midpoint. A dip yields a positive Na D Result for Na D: 4.5 Ang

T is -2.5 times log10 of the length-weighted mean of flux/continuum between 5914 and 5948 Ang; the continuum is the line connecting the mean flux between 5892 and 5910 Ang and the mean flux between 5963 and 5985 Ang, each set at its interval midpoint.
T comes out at -0.084 mag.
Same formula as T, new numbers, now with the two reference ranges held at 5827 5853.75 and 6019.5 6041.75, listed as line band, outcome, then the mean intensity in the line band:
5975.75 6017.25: 0.04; 24.7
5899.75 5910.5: 0.13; 22.6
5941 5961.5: 0.04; 24.6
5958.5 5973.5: 0.02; 25.1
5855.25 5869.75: 0.03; 24.9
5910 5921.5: 0.05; 24.4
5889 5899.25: 0.29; 19.6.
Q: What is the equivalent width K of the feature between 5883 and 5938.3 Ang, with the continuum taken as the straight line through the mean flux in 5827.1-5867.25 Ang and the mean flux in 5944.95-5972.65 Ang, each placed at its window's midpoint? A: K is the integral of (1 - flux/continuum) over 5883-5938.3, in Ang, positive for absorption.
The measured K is 4.96 Ang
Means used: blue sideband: 25.3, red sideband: 24.8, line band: 22.8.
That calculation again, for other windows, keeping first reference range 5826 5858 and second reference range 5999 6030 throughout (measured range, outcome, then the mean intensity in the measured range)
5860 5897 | 3.7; 22.9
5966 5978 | -0.3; 25.5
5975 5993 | 0.0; 24.8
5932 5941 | -0.2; 25.5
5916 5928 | 0.6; 23.9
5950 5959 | 0.2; 24.2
